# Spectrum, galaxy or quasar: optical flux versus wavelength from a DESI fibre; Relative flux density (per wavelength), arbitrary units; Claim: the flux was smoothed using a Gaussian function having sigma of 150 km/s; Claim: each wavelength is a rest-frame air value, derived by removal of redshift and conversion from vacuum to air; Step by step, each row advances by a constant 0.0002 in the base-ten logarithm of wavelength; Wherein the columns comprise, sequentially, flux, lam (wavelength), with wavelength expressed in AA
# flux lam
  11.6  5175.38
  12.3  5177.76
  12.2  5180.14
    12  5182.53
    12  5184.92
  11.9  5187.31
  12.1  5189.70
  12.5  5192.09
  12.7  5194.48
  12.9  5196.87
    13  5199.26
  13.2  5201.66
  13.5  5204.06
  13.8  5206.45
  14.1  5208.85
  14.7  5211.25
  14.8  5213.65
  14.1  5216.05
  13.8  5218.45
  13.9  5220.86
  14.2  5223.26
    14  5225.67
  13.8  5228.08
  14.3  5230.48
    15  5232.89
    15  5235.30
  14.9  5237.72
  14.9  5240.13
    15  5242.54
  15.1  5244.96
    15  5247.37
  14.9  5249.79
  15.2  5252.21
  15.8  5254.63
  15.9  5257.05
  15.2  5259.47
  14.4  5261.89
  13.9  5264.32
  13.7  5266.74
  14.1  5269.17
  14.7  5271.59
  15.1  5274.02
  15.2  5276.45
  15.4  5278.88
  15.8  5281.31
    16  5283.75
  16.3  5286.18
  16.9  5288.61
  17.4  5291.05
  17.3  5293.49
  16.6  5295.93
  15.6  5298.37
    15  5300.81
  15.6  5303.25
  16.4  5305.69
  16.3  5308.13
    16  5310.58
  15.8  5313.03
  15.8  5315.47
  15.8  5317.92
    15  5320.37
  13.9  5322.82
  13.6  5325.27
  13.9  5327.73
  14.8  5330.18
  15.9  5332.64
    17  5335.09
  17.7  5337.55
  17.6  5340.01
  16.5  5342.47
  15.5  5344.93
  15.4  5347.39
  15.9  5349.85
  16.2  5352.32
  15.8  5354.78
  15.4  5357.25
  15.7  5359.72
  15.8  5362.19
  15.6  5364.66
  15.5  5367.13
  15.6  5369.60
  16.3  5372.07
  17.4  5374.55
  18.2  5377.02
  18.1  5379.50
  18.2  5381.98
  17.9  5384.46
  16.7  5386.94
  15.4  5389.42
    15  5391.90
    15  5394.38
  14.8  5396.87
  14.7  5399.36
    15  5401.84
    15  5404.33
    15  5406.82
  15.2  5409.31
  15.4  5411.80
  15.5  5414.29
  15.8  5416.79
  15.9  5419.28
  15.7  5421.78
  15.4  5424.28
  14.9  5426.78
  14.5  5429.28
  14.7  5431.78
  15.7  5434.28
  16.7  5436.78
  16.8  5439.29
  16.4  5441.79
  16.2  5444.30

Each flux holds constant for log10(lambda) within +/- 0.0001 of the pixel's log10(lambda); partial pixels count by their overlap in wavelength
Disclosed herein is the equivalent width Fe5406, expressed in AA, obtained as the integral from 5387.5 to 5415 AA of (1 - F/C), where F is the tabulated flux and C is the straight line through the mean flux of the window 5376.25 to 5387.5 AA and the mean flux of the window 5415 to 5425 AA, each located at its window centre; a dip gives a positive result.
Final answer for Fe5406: 2.7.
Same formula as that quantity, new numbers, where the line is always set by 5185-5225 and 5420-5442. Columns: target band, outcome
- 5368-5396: -2.8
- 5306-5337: -1.8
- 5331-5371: -3.3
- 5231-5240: -0.8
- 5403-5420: 0.0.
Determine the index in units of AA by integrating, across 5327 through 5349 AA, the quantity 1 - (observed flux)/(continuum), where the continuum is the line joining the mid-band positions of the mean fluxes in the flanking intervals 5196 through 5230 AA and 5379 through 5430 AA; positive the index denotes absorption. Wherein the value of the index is -1.5 AA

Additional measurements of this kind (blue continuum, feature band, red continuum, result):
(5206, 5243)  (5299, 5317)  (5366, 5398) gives -0.4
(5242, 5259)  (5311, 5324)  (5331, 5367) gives 0.4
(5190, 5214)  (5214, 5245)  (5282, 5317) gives -0.5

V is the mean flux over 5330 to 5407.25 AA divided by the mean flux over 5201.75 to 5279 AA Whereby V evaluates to 1.1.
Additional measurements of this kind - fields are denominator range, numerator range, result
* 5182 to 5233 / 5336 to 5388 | 1.23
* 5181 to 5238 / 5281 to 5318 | 1.19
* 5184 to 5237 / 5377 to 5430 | 1.16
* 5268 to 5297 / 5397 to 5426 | 0.96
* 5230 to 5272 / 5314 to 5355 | 1.06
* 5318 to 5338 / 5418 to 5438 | 1.02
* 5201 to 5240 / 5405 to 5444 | 1.10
